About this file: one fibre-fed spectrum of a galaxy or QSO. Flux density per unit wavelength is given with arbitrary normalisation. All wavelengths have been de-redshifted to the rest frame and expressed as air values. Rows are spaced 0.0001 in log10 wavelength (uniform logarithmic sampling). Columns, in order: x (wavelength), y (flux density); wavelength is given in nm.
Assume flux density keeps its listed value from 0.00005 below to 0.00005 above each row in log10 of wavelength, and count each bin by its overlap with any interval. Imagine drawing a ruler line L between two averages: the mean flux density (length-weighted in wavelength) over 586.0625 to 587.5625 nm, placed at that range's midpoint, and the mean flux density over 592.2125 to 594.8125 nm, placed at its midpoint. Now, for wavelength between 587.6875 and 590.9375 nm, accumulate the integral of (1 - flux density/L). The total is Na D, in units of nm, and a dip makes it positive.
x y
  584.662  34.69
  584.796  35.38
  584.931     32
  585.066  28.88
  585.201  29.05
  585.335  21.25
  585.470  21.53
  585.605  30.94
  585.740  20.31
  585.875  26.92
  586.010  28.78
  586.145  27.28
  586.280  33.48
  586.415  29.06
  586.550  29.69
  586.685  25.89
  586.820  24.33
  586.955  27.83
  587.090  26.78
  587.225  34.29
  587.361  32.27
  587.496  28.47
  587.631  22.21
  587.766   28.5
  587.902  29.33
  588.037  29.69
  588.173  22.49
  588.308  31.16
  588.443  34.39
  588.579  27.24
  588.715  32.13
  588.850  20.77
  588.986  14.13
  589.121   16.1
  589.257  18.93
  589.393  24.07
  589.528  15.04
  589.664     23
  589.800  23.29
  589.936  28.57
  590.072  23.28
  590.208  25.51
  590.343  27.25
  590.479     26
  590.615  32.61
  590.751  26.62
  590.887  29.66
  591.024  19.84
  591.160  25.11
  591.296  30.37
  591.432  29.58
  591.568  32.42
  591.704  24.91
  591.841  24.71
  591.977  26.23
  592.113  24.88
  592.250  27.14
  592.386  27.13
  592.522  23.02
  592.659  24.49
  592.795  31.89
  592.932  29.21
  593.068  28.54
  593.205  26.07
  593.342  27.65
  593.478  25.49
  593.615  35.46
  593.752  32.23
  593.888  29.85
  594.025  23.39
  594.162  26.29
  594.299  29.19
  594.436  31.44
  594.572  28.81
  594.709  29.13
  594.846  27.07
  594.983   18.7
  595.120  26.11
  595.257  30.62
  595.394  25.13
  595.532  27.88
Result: 0.38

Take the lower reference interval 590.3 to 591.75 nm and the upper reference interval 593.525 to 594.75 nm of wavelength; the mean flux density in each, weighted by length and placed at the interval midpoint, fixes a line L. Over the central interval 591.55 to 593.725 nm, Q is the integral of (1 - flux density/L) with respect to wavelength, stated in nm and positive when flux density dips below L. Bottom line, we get 0.09 nm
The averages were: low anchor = 27.7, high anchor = 29.5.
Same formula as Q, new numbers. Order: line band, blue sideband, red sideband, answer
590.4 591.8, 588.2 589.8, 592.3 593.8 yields -0.10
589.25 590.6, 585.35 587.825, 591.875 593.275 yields 0.15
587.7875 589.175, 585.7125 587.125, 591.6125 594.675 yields 0.08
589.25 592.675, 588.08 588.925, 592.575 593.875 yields 0.34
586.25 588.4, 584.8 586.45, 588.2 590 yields -0.23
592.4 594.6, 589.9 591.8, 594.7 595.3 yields -0.16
